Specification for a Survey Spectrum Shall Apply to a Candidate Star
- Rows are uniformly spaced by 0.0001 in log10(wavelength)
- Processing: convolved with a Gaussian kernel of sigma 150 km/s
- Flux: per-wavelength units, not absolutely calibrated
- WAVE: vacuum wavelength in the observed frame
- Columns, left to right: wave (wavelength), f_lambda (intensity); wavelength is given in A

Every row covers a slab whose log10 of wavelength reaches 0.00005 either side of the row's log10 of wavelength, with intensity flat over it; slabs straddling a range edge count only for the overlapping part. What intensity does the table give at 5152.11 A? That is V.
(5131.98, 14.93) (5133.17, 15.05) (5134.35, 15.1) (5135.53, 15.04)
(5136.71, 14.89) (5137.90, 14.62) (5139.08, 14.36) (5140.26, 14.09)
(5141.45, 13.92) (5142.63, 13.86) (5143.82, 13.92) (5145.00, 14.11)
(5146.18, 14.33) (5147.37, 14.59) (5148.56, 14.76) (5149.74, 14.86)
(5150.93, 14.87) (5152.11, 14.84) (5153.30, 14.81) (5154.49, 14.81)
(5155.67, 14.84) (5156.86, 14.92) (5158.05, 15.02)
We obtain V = 14.84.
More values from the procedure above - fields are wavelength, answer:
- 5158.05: 15.02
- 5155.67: 14.84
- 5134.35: 15.1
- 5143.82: 13.92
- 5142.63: 13.86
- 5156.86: 14.92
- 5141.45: 13.92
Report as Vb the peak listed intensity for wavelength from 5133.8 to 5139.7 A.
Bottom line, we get 15.1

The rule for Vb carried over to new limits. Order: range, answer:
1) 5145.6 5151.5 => 14.87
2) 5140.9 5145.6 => 14.11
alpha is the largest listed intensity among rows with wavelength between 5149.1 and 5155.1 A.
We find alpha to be 14.87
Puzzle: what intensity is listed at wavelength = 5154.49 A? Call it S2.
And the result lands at 14.81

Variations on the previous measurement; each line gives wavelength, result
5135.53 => 15.04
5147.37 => 14.59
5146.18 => 14.33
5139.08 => 14.36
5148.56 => 14.76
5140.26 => 14.09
